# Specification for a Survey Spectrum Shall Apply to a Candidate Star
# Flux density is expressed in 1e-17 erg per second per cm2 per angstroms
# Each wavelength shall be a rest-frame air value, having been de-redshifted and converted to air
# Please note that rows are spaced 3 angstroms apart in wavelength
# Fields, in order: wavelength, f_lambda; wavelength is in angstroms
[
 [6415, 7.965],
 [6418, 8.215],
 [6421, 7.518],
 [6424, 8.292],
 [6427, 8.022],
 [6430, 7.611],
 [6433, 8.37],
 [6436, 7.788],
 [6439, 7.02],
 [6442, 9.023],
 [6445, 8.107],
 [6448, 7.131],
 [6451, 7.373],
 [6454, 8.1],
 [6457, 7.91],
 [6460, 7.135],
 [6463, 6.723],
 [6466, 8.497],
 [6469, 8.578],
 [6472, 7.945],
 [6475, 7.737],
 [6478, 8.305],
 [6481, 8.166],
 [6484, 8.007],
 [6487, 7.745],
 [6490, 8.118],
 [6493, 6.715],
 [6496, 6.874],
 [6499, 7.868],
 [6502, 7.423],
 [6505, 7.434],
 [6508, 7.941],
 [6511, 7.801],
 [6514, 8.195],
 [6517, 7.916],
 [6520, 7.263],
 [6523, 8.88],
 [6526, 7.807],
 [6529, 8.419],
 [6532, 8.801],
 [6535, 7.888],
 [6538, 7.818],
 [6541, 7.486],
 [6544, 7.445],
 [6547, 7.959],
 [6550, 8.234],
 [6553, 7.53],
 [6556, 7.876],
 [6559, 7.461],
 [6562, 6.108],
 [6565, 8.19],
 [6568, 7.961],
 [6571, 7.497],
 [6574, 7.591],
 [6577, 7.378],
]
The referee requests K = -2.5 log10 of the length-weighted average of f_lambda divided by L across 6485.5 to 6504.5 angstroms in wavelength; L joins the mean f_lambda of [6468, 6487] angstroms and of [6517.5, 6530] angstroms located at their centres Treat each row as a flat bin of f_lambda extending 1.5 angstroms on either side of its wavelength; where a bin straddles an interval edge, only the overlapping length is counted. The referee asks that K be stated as 0.09 mag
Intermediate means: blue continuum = 8.08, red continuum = 8.07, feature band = 7.46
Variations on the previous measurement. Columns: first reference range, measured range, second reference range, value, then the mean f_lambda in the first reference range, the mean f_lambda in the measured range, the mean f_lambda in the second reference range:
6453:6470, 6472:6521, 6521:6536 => 0.05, 7.79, 7.73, 8.34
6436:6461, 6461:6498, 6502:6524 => 0.00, 7.74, 7.78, 7.86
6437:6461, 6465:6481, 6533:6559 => -0.06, 7.74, 8.2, 7.78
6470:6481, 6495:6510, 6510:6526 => 0.07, 8.05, 7.54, 8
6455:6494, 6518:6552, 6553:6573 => -0.05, 7.83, 7.99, 7.52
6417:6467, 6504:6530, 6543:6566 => -0.04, 7.8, 7.96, 7.59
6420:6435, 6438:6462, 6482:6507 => 0.02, 7.97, 7.72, 7.54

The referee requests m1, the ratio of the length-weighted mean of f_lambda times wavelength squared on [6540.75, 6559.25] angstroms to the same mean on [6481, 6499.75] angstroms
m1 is 1.04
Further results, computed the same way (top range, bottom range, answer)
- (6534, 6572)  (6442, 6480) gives 1.00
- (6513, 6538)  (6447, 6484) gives 1.06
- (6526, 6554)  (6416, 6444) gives 1.03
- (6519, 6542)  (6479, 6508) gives 1.07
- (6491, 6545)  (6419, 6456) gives 1.01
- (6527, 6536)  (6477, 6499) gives 1.10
